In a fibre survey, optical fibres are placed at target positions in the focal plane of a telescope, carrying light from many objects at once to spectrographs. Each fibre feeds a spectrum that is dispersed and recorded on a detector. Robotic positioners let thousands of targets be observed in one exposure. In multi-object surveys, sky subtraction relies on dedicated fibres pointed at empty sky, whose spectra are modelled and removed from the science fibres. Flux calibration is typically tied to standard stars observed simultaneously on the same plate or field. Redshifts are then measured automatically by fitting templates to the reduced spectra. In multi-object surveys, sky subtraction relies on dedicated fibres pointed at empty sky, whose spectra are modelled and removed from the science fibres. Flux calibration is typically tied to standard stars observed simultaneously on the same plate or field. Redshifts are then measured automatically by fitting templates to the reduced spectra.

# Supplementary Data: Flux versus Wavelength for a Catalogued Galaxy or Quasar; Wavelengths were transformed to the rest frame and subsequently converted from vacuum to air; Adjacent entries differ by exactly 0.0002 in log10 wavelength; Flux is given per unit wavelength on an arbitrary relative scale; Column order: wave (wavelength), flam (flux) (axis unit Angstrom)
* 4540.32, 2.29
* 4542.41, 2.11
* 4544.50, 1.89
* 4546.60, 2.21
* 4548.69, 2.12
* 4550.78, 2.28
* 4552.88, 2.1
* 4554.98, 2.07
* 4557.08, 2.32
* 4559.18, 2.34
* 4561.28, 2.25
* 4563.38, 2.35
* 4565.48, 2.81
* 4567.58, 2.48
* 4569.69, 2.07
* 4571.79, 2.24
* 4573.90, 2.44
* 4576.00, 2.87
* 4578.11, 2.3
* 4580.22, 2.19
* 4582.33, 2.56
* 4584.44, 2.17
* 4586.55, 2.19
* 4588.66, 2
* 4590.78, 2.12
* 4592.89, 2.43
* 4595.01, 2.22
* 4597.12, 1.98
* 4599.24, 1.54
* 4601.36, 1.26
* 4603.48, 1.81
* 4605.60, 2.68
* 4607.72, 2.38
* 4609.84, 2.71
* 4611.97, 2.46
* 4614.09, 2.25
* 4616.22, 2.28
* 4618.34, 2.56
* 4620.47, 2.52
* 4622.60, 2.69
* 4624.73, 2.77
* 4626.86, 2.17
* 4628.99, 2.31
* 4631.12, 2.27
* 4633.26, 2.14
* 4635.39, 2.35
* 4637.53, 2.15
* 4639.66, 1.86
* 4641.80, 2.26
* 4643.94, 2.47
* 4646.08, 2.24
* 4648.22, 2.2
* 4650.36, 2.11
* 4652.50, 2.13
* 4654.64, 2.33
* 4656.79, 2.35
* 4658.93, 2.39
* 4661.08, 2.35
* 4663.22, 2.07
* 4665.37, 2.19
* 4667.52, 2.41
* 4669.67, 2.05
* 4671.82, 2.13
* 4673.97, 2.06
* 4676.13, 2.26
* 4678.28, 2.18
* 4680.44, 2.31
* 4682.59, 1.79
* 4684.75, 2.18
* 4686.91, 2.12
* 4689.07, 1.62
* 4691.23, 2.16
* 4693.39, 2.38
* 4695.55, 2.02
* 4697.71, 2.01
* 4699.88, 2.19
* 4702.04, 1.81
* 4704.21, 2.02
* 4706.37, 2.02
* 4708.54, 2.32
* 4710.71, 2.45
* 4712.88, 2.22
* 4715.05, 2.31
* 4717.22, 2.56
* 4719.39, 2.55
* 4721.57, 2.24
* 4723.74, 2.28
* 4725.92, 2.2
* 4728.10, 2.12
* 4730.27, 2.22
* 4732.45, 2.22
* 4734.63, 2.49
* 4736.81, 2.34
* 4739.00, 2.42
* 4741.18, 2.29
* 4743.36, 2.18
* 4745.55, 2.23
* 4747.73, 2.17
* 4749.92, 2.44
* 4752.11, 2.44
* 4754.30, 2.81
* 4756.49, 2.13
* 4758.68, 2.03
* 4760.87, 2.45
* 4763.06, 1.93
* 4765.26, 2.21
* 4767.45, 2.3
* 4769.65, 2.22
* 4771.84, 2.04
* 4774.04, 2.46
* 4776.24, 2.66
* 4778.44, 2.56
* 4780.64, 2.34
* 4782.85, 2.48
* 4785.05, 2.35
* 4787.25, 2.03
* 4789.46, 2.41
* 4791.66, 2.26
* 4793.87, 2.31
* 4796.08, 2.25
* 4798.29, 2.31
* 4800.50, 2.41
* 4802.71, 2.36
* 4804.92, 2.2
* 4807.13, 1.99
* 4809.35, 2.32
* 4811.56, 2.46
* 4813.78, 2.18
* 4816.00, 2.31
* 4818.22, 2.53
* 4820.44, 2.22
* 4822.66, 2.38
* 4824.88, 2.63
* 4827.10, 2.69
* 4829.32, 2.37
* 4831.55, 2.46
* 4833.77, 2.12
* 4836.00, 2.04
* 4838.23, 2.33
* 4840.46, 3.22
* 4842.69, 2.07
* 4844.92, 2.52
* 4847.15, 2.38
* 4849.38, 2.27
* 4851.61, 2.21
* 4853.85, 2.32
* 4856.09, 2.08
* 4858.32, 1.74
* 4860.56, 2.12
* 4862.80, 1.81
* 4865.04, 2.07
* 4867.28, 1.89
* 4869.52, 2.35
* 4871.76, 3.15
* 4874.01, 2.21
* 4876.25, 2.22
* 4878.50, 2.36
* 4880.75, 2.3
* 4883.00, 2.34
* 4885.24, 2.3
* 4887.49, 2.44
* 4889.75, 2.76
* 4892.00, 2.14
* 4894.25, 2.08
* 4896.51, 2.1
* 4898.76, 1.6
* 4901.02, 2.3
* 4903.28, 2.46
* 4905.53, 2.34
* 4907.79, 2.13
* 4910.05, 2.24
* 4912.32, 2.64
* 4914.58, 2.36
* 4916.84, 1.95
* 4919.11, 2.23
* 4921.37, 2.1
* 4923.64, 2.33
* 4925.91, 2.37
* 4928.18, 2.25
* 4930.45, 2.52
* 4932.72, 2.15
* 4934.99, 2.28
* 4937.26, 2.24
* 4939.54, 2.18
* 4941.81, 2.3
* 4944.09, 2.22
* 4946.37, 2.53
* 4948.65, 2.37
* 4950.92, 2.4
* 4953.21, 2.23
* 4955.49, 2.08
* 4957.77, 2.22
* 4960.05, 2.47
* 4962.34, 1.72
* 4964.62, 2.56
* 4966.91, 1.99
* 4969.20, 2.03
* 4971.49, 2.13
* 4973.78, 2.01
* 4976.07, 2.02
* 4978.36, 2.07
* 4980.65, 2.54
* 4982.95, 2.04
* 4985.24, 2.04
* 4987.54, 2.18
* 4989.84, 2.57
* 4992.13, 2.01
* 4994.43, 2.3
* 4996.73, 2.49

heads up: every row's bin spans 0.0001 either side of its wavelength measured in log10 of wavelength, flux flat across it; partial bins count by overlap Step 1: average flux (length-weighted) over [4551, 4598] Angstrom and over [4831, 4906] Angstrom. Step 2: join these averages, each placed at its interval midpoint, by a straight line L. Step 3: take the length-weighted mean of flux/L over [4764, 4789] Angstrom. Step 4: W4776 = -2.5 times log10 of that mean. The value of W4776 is -0.03 mag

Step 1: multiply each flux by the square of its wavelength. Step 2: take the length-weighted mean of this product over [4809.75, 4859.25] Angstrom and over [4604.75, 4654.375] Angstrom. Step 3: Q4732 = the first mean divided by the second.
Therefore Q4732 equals 1.09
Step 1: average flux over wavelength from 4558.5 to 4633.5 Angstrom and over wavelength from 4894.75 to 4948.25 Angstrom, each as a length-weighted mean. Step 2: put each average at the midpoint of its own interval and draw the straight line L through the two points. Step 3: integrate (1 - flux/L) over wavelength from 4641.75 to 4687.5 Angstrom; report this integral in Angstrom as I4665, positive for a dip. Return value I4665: 1.67 Angstrom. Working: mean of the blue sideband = 2.3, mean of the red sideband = 2.25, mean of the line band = 2.21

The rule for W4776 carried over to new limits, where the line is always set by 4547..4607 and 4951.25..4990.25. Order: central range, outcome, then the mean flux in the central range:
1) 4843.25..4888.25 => -0.034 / 2.25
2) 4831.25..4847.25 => -0.097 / 2.39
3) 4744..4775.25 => -0.038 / 2.28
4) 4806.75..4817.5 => -0.043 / 2.28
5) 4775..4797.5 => -0.082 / 2.36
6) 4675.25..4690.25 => 0.073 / 2.06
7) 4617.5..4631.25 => -0.123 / 2.48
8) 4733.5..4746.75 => -0.060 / 2.32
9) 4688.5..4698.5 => 0.073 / 2.06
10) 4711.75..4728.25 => -0.057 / 2.32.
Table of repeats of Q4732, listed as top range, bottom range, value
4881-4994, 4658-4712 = 1.16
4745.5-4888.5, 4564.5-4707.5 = 1.12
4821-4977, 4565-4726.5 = 1.13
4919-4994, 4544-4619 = 1.16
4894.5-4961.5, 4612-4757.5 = 1.11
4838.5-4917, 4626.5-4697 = 1.14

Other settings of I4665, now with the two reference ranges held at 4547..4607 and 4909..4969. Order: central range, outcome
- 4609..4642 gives -2.0 Angstrom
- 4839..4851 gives -1.2 Angstrom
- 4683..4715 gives 1.8 Angstrom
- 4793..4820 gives -0.6 Angstrom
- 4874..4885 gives -0.2 Angstrom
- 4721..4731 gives 0.1 Angstrom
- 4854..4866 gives 1.4 Angstrom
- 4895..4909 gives 0.6 Angstrom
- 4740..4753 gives -0.3 Angstrom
